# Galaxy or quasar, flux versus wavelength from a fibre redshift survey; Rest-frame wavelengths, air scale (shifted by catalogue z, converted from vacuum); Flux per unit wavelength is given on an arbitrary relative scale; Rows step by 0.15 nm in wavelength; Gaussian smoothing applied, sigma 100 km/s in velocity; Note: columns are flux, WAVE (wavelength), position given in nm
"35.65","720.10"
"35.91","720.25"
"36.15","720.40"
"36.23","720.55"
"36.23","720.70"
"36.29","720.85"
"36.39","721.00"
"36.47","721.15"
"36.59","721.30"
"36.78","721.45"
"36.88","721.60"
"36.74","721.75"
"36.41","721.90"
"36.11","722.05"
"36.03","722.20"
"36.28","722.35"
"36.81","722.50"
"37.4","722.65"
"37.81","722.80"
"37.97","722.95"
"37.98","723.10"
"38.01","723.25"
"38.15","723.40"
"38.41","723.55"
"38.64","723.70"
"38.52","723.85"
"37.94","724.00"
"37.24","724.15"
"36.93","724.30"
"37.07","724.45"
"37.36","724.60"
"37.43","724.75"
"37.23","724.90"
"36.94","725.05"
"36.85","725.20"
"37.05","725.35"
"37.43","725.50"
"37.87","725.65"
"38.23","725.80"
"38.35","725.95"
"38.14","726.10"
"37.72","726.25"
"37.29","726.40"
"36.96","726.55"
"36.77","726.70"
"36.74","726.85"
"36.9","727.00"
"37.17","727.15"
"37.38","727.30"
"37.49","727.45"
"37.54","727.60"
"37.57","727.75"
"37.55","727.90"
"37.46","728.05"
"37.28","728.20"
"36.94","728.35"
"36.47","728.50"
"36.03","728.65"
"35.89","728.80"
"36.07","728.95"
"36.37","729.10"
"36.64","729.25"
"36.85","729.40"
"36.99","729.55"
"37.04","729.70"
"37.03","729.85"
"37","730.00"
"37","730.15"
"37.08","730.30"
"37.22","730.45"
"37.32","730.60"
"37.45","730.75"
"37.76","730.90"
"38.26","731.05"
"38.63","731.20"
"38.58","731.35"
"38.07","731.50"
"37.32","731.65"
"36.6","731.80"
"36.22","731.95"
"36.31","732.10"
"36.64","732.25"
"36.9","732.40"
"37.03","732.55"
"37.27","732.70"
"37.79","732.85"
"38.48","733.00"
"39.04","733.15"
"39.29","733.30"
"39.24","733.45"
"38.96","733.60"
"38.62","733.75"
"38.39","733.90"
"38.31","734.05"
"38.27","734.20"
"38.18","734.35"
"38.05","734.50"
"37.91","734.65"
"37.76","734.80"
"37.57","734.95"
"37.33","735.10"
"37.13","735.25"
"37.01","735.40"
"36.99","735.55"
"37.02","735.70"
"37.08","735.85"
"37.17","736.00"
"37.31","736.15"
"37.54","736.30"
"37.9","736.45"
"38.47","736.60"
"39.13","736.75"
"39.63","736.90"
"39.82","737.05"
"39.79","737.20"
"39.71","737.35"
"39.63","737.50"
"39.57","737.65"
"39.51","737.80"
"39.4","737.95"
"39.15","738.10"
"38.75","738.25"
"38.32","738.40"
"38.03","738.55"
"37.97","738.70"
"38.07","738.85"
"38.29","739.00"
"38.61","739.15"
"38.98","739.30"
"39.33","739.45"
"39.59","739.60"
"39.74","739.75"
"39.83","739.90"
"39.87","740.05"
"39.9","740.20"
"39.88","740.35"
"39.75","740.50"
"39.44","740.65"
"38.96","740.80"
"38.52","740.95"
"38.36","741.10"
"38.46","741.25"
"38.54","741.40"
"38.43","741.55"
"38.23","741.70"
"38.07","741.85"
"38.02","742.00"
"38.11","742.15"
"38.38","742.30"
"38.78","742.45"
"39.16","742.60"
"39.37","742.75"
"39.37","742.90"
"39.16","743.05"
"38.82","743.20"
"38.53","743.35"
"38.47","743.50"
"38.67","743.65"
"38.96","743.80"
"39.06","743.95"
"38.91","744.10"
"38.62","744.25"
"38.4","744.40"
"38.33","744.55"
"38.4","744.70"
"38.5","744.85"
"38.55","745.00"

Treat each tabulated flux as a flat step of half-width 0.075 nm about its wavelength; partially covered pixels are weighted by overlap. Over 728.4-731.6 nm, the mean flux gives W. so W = 37.1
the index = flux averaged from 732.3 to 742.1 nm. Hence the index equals 38.5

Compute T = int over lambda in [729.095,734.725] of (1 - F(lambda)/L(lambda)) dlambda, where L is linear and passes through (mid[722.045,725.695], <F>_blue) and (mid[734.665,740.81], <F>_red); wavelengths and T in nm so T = 0.07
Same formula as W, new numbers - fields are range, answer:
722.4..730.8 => 37.3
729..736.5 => 37.6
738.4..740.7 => 39.1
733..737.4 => 38.2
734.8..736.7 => 37.4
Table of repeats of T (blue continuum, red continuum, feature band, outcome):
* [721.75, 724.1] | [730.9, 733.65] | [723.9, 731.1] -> 0.084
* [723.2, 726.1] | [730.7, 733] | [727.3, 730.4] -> 0.050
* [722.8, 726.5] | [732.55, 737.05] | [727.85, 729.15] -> 0.040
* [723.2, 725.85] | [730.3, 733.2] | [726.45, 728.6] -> 0.024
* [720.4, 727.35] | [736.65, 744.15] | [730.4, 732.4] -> 0.032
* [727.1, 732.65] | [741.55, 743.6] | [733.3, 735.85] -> -0.018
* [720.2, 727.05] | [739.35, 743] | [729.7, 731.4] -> 0.016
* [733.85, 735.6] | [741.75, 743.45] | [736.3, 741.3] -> -0.111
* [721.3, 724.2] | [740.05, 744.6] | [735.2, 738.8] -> -0.001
